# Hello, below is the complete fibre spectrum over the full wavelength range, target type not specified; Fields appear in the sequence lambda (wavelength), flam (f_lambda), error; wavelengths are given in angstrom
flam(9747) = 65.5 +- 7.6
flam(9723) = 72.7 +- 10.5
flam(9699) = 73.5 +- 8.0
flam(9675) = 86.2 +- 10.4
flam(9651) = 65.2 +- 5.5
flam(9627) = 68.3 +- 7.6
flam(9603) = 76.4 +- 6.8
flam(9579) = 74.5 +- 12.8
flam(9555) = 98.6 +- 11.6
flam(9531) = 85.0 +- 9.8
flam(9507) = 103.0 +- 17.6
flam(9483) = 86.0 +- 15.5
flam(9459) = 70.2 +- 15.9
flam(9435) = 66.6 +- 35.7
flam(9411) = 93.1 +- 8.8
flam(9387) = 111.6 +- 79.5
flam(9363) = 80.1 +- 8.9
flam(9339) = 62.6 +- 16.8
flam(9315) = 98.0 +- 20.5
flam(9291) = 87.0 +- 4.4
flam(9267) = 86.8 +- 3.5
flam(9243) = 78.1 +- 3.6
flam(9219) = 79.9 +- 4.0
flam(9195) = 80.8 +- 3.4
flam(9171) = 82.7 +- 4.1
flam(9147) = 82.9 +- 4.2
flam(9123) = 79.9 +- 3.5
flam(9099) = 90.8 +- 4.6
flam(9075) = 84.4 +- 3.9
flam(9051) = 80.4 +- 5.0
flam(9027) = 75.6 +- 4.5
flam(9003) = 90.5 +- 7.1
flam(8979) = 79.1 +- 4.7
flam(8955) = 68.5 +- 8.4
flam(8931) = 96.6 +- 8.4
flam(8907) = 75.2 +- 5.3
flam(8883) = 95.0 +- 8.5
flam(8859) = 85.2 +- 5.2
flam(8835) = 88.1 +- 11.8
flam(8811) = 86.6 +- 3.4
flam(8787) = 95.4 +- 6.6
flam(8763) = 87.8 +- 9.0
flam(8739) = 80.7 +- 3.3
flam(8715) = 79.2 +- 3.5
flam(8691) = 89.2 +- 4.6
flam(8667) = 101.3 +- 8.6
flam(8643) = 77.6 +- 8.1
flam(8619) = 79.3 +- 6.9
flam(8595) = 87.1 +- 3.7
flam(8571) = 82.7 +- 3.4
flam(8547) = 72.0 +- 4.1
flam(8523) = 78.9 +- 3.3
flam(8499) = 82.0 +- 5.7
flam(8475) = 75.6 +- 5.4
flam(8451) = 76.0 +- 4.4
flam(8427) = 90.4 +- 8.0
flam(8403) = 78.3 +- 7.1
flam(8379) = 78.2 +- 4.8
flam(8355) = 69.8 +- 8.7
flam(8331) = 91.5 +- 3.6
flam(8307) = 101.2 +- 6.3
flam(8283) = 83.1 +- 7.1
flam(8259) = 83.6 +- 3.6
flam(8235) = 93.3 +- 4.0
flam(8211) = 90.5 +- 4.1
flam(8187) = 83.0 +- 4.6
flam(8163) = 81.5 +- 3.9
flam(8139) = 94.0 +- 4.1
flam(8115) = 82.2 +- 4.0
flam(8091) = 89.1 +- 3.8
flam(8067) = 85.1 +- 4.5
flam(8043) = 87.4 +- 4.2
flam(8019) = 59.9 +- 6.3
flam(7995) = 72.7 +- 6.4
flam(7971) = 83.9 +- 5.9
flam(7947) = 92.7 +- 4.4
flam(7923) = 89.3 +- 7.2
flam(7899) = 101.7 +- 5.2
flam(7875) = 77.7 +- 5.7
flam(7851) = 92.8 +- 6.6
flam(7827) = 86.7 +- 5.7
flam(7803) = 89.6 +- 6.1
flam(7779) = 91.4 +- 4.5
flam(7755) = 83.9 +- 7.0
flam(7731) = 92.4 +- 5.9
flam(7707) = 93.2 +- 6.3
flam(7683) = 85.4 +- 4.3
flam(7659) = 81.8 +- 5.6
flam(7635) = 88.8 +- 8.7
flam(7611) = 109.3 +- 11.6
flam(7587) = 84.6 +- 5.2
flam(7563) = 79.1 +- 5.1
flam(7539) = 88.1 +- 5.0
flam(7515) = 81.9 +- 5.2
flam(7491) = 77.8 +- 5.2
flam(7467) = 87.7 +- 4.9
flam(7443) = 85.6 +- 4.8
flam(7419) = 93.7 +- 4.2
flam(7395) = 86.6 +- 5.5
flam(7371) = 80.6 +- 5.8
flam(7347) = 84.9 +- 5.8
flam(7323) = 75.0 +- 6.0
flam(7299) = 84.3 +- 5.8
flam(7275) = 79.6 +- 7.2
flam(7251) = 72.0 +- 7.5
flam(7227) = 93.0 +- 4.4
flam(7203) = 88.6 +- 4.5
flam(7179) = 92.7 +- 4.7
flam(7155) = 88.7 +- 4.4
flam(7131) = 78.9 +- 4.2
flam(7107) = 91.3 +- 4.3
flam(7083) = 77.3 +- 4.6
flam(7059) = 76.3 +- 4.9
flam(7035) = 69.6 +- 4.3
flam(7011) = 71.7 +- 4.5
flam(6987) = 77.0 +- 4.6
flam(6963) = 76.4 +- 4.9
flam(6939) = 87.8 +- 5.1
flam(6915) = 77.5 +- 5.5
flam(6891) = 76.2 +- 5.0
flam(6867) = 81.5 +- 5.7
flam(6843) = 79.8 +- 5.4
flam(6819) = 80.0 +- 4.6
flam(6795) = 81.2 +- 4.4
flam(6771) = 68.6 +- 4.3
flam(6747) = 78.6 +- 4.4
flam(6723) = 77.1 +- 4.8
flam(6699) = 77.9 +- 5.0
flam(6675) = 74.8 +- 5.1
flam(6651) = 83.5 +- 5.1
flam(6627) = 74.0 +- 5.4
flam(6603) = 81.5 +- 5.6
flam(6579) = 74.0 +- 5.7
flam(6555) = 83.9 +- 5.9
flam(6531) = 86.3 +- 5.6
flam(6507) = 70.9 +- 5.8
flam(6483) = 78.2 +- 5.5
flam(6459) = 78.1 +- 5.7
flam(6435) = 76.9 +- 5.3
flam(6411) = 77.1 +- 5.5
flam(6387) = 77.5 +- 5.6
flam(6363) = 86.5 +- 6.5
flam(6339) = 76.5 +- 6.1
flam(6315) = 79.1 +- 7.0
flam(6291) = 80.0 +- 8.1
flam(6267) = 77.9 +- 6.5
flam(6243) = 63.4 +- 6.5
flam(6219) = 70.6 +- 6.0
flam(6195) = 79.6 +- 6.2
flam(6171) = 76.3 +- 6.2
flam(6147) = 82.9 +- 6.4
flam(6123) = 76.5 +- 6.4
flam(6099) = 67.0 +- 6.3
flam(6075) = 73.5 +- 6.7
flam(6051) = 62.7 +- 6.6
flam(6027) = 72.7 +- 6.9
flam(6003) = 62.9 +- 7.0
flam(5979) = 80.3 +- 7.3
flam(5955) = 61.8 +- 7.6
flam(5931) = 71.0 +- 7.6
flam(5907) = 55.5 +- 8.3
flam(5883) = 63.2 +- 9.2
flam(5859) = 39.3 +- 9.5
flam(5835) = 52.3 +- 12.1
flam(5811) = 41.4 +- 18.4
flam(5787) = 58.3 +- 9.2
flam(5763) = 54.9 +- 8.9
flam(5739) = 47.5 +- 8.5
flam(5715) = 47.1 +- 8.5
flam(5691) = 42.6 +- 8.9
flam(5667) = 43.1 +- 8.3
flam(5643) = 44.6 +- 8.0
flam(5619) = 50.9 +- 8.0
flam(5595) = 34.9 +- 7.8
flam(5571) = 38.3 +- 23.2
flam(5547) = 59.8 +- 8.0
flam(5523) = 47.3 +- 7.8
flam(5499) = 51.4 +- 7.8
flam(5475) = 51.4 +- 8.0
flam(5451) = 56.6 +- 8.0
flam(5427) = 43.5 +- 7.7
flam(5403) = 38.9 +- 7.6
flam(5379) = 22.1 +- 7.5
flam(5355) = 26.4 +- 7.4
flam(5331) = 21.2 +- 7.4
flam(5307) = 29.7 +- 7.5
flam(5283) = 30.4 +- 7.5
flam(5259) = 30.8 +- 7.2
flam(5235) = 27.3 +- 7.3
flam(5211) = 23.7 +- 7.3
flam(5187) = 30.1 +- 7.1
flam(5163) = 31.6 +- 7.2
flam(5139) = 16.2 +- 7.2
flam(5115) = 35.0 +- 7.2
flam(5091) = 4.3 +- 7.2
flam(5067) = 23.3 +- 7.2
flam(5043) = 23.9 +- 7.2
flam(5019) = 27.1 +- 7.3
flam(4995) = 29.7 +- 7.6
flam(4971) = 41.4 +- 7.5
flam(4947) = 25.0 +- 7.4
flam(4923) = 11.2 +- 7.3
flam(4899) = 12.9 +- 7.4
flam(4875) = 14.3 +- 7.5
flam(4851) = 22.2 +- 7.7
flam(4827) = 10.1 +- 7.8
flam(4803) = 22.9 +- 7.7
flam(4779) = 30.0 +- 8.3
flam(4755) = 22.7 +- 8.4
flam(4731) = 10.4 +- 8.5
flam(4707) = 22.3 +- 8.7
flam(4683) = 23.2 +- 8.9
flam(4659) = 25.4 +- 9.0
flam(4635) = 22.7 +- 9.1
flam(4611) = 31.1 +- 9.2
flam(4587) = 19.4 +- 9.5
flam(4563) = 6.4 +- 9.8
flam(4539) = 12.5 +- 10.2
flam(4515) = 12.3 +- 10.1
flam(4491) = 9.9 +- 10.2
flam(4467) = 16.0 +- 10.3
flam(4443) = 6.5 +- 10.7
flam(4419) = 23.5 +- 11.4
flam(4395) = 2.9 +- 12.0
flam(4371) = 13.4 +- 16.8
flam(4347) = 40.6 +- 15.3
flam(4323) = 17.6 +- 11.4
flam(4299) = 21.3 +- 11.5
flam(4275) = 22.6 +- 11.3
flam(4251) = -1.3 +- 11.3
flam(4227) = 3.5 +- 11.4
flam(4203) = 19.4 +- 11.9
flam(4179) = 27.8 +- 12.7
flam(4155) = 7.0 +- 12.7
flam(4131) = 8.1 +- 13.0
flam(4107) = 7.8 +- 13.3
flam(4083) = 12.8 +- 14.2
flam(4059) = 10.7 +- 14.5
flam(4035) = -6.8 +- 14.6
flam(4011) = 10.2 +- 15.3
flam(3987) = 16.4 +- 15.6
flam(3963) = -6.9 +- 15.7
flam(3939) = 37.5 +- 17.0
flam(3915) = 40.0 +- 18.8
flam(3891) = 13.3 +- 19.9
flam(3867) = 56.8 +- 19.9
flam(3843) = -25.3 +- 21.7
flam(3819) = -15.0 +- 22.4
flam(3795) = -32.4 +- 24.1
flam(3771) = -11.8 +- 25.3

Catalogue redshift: 0.357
